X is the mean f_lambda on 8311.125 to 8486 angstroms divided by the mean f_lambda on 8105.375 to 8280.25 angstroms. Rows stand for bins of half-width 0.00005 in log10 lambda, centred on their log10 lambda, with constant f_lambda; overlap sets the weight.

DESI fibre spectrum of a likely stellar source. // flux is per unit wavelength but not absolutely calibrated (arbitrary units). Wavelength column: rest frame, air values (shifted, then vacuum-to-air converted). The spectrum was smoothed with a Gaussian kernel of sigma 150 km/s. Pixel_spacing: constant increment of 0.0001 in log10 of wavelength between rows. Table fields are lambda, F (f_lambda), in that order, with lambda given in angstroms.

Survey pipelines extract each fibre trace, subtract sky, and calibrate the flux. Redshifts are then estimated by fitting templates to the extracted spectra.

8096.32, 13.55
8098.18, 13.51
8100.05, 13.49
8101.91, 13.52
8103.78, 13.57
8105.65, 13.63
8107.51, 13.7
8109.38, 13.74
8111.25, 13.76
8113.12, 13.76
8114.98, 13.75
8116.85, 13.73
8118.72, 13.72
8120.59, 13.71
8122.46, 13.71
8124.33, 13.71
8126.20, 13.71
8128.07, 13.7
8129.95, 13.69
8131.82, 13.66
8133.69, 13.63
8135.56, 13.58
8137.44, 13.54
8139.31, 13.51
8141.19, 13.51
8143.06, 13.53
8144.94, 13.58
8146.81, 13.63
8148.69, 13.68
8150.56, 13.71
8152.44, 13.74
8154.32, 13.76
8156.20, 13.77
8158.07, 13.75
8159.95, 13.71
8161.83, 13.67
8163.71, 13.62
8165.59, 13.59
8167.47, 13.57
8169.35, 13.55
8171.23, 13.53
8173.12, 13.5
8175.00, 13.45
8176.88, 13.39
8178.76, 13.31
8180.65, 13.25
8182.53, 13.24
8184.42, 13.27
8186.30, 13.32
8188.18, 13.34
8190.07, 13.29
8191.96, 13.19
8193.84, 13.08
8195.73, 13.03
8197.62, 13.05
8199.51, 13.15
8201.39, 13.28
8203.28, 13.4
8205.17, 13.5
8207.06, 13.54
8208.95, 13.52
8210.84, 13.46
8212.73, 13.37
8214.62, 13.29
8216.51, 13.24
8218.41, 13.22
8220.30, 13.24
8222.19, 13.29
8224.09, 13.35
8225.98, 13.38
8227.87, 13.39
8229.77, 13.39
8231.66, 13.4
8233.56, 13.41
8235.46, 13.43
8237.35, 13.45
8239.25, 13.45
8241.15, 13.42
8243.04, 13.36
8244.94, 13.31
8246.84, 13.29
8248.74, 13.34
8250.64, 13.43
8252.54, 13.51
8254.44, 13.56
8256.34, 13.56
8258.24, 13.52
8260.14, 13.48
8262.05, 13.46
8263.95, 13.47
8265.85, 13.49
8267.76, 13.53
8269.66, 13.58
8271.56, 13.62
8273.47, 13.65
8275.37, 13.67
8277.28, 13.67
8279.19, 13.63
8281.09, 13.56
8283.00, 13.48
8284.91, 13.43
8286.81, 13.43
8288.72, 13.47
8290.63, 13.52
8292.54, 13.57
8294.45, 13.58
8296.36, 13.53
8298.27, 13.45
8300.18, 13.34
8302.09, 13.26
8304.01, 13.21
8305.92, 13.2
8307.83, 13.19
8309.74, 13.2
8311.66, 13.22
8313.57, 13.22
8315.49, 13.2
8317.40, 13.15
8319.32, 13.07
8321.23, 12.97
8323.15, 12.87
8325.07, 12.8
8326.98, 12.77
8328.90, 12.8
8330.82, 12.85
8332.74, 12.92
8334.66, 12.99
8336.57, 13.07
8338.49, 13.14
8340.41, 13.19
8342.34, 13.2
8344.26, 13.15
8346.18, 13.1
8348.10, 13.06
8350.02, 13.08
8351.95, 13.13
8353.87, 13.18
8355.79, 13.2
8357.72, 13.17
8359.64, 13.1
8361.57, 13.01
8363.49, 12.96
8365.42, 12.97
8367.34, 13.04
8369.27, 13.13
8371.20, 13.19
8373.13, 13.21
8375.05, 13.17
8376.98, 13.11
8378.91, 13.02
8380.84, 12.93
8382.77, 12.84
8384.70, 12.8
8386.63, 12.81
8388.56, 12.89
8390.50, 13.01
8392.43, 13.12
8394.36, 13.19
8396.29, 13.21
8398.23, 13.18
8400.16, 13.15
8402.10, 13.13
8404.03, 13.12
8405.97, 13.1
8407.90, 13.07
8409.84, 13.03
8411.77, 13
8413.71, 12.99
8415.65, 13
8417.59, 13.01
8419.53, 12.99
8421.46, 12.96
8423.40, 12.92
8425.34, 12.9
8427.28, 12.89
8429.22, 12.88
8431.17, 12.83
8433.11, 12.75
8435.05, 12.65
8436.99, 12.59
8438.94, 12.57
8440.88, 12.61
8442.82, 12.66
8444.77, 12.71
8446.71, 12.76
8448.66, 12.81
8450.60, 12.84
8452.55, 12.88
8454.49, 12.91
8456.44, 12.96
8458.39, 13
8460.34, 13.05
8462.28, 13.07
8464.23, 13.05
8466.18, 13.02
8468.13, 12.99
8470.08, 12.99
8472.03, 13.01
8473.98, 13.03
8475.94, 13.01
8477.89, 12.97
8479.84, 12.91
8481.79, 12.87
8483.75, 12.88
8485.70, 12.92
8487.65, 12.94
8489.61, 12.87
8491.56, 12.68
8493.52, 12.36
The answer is 0.96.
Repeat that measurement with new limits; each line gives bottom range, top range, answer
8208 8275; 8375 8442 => 0.96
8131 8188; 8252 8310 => 0.99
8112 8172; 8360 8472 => 0.95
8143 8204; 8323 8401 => 0.97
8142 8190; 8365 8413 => 0.96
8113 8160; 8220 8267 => 0.98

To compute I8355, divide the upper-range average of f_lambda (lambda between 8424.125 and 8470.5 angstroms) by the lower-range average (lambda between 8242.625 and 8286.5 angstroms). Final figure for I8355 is 1.0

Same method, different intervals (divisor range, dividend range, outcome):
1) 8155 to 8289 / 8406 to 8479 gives 0.96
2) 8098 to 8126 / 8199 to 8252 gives 0.98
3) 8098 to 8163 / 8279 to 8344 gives 0.97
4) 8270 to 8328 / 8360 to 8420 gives 0.98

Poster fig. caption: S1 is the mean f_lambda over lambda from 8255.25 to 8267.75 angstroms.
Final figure 13.5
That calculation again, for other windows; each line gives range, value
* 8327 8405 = 13.1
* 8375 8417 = 13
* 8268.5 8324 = 13.4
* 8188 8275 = 13.4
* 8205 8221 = 13.4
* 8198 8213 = 13.4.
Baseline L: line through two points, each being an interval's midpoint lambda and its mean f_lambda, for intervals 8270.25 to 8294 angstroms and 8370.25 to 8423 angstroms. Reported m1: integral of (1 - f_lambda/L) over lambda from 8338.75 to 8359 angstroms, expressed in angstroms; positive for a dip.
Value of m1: 0.18 angstroms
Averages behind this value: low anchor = 13.6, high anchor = 13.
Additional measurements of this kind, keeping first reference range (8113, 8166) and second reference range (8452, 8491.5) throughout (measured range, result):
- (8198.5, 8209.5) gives 0.11 angstroms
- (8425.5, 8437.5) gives 0.25 angstroms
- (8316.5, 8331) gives 0.40 angstroms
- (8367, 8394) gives 0.27 angstroms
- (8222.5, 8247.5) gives 0.15 angstroms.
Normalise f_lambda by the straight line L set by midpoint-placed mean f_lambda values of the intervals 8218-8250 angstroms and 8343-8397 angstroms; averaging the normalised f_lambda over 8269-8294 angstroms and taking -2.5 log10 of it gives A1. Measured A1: -0.02 mag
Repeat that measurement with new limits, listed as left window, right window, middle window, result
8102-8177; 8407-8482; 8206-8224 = 0.009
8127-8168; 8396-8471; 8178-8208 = 0.022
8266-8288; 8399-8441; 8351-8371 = 0.008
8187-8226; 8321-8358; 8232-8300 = -0.026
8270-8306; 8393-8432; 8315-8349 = 0.026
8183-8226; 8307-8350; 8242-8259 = -0.019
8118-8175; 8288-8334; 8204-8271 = -0.003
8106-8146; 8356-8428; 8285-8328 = 0.000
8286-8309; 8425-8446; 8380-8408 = -0.009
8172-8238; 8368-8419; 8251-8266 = -0.021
